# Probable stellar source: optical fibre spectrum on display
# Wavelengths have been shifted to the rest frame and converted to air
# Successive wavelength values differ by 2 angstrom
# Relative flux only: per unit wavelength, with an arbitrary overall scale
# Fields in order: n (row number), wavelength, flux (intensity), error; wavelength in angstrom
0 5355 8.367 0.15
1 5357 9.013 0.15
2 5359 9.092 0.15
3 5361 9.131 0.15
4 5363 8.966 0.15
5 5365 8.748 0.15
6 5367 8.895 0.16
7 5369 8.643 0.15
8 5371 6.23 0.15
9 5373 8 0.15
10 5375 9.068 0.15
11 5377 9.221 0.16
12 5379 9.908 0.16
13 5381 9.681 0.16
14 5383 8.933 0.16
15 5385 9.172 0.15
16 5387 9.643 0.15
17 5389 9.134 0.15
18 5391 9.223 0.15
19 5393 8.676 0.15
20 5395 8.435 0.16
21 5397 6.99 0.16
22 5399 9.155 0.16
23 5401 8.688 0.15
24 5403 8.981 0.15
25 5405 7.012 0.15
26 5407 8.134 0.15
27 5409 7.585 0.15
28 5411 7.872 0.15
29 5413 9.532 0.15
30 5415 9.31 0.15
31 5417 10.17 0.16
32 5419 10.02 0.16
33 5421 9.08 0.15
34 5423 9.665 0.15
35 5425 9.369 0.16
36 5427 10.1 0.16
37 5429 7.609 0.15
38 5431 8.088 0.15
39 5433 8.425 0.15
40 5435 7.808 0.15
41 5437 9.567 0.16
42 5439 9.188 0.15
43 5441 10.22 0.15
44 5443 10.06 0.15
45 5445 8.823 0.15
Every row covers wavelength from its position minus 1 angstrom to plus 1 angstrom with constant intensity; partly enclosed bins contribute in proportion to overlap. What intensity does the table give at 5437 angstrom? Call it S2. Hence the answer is 9.567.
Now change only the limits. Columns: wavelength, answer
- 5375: 9.068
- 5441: 10.22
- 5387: 9.643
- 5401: 8.688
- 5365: 8.748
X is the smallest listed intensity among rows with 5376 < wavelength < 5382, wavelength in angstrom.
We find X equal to 9.221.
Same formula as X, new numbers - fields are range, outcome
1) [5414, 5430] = 7.609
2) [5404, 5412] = 7.012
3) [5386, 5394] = 8.676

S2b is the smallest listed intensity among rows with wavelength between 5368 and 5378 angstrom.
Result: 6.23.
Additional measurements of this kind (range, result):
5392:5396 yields 8.435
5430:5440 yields 7.808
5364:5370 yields 8.643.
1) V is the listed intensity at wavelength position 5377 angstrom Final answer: 9.221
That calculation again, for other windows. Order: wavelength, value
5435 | 7.808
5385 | 9.172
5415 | 9.31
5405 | 7.012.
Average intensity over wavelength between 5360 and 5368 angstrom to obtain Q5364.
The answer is 8.93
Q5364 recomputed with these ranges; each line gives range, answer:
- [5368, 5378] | 8.23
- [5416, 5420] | 10.1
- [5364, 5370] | 8.76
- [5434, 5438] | 8.69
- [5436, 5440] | 9.38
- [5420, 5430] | 9.16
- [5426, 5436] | 8.41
